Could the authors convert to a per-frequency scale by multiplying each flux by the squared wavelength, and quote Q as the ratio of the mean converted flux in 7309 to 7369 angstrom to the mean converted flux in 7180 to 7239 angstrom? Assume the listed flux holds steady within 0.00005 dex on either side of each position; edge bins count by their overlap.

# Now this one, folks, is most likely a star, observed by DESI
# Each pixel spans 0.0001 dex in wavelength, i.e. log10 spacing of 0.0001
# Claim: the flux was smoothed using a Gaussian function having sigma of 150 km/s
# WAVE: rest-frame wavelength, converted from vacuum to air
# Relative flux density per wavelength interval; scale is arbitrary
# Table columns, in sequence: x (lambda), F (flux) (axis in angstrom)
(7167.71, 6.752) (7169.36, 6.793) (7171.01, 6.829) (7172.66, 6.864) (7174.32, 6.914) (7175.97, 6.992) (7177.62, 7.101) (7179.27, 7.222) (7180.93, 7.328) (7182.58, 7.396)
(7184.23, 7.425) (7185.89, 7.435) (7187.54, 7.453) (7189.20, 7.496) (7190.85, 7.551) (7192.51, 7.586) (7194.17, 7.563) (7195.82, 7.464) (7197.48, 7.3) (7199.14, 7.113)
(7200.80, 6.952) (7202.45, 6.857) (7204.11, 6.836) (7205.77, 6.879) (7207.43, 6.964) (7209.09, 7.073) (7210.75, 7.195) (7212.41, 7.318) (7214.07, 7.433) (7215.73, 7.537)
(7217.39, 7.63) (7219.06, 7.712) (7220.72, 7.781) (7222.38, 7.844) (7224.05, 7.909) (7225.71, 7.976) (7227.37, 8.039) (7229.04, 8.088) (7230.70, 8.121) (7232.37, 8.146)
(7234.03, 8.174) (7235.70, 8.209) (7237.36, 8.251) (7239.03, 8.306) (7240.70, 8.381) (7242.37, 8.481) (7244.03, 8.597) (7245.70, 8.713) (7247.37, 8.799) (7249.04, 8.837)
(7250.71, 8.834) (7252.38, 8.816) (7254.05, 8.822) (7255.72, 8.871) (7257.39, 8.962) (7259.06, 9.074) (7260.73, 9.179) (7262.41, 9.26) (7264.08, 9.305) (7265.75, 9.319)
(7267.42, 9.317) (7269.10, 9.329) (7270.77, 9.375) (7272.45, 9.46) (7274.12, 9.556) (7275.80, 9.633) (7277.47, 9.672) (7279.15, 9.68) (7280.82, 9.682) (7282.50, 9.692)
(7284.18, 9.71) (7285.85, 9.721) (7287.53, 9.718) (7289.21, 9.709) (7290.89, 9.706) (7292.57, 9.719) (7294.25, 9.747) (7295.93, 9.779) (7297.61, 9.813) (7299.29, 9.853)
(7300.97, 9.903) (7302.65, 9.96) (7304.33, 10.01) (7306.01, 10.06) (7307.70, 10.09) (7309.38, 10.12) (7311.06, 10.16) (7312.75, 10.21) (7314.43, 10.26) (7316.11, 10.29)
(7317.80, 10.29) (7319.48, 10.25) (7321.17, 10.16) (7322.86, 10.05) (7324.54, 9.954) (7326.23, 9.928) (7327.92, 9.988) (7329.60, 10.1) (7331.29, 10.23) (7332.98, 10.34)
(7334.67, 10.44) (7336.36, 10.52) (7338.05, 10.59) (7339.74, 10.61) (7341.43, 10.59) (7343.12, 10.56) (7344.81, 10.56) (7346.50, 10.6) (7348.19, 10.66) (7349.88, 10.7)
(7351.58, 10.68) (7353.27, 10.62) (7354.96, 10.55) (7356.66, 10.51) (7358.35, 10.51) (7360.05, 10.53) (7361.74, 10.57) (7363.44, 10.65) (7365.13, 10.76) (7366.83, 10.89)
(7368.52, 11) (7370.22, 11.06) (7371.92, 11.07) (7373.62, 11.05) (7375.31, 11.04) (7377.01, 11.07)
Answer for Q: 1.43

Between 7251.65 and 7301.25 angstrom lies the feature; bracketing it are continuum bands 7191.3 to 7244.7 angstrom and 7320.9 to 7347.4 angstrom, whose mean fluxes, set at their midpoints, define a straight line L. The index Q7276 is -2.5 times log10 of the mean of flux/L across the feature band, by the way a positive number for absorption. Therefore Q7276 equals -0.05 mag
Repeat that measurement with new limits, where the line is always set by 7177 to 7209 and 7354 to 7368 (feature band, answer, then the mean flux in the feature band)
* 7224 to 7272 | -0.04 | 8.69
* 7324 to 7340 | -0.02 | 10.3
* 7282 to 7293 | -0.06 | 9.71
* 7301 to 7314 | -0.06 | 10.1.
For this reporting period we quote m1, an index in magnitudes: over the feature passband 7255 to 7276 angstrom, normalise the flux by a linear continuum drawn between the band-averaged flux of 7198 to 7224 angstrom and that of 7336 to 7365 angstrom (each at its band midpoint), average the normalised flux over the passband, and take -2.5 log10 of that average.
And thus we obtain -0.08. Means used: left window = 7.29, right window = 10.6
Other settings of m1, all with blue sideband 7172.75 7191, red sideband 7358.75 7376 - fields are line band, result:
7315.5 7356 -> -0.015 mag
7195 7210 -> 0.092 mag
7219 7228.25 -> 0.026 mag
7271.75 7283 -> -0.059 mag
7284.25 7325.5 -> -0.037 mag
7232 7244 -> 0.006 mag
